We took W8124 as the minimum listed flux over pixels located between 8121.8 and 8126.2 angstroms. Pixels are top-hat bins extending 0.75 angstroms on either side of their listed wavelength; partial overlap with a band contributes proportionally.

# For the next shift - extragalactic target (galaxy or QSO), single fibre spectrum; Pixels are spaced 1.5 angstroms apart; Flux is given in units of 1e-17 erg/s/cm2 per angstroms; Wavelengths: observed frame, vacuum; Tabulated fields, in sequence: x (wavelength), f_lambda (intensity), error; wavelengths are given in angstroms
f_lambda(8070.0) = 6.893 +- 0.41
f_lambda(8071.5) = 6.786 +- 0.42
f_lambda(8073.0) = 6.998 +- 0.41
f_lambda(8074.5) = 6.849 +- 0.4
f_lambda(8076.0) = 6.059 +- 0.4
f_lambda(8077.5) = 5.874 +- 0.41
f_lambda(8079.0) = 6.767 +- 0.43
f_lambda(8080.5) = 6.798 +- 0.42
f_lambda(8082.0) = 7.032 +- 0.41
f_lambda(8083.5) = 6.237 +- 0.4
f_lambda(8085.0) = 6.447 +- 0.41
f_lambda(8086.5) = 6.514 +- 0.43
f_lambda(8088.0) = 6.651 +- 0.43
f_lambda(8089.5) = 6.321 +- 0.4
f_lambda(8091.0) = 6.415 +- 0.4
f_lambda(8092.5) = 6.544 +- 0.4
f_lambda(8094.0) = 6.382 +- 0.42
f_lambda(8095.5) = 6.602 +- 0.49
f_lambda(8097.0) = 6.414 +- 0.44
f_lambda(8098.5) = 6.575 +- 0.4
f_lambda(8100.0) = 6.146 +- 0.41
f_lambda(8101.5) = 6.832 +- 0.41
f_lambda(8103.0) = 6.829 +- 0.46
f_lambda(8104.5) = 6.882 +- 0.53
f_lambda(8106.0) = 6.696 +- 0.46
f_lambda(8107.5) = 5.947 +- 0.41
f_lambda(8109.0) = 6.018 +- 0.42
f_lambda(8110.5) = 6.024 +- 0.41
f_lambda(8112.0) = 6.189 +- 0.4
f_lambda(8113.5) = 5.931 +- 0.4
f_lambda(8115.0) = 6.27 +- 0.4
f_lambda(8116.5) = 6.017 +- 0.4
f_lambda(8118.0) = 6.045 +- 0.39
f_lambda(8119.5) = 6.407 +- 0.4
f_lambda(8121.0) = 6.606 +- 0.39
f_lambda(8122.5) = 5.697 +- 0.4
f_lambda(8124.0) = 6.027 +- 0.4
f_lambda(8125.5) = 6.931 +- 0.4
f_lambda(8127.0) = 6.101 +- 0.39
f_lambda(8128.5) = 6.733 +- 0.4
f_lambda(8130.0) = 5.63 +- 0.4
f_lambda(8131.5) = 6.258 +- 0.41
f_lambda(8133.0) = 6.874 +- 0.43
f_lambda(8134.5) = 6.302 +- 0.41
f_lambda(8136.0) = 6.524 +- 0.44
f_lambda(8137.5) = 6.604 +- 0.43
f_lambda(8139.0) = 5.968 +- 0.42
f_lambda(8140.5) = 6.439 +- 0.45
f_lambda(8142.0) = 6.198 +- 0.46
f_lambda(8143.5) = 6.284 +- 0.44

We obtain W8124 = 5.697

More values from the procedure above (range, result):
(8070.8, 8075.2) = 6.786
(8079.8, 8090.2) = 6.237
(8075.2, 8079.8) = 5.874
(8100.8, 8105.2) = 6.829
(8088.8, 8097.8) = 6.321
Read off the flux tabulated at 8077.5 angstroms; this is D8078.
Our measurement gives 5.874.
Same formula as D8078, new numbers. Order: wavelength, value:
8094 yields 6.382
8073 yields 6.998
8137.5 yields 6.604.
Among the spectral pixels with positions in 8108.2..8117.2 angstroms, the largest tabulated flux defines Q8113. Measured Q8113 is 6.27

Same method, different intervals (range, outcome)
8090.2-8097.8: 6.602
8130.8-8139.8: 6.874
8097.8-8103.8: 6.832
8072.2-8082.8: 7.032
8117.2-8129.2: 6.931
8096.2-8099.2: 6.575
